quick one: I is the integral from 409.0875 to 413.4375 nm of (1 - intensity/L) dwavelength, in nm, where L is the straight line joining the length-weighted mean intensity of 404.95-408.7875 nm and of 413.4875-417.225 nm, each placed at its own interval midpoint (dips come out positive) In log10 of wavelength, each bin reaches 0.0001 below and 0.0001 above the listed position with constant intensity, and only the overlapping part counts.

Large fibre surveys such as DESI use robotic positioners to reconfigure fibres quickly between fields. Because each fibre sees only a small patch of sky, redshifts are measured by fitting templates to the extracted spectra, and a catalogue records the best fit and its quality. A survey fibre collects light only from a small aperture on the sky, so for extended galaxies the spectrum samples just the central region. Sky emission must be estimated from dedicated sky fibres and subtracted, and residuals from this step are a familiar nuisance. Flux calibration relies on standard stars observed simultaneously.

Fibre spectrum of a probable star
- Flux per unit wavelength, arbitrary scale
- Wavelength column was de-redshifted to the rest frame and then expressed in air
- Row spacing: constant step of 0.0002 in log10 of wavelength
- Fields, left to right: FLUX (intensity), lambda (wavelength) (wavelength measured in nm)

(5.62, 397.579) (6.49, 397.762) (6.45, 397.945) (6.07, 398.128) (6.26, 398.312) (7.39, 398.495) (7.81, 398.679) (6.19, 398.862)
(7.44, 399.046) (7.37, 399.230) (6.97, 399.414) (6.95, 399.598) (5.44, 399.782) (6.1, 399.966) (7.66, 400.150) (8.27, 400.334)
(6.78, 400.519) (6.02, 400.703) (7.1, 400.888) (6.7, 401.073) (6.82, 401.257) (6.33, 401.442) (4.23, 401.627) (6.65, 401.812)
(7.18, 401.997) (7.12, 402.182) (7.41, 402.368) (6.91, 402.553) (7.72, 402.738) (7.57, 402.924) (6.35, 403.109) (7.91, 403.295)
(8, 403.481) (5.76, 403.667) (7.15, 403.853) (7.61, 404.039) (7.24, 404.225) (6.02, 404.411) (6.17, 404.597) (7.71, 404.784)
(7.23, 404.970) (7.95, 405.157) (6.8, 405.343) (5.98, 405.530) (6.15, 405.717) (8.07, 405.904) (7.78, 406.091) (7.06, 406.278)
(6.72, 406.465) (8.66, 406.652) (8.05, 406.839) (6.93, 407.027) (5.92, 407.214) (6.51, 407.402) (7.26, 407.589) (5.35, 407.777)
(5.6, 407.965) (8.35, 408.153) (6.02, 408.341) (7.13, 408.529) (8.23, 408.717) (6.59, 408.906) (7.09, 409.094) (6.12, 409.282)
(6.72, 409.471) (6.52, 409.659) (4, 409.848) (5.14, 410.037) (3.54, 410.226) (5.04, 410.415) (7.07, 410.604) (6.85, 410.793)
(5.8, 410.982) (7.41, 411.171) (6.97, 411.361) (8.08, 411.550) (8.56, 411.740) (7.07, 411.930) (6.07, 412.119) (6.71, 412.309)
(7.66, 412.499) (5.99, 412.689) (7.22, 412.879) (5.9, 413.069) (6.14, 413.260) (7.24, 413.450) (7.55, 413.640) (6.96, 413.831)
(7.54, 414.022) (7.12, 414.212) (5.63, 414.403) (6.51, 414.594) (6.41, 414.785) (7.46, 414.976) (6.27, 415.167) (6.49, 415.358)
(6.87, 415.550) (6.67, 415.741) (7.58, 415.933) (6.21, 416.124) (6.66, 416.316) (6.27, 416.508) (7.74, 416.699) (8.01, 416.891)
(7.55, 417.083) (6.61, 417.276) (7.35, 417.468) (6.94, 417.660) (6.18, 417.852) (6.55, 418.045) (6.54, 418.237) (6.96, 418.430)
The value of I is 0.341 nm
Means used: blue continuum 7.02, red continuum 6.92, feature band 6.42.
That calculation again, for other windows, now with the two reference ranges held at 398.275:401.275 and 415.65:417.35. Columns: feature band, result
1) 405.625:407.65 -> -0.07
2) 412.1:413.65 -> 0.07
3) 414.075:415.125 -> 0.06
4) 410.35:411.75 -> 0.02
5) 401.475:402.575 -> 0.06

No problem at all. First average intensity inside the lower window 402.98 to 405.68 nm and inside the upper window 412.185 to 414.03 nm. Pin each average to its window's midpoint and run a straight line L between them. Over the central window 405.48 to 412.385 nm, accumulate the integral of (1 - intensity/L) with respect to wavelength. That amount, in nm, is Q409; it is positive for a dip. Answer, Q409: 0.23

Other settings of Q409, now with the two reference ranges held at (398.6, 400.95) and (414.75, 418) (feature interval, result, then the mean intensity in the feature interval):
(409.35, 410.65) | 0.287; 5.38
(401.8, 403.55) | -0.096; 7.3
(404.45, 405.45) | -0.025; 7.09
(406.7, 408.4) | 0.045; 6.73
